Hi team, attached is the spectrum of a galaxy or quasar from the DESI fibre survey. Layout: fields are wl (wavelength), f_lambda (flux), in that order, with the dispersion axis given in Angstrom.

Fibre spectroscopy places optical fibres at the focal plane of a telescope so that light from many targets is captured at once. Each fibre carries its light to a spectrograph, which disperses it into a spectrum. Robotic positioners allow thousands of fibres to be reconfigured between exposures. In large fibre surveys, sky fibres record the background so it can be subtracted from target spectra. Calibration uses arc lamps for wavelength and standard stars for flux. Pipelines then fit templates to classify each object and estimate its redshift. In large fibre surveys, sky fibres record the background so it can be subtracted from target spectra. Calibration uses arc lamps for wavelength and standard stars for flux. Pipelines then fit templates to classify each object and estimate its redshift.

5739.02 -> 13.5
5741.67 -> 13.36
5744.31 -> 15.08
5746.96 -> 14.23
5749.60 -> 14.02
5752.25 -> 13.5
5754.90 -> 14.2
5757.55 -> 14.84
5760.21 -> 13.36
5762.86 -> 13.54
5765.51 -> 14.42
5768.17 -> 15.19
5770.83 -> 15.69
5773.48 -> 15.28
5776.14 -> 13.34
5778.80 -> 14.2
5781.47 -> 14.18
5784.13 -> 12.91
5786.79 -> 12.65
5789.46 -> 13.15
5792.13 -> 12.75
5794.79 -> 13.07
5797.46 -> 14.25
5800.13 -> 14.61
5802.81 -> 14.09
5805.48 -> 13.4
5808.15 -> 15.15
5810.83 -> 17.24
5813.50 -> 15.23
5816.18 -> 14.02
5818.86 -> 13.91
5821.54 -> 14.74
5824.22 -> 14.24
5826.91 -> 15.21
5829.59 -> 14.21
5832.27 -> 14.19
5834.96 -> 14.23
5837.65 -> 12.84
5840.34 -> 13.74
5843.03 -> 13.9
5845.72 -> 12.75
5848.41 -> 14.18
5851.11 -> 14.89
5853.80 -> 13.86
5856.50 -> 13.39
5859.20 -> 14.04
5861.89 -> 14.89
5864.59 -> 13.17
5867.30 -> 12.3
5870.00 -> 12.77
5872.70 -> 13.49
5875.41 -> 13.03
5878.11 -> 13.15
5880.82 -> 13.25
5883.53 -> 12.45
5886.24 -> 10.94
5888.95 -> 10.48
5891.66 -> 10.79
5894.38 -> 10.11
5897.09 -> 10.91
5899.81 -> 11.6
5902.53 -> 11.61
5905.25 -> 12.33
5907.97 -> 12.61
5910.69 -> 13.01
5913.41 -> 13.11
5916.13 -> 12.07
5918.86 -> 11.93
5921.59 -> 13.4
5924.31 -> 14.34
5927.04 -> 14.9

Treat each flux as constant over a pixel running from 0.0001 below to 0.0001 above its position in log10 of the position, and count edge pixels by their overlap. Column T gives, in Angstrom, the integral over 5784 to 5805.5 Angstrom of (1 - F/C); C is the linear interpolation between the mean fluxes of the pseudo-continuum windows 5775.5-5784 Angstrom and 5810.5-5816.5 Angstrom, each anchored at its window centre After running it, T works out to 1.6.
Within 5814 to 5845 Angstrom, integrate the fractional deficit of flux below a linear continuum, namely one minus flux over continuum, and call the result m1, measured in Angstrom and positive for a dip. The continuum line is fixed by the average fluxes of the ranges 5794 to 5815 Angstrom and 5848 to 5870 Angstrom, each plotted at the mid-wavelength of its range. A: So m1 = 0.3 Angstrom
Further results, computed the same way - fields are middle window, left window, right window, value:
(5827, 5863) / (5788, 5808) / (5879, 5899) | -4.3 Angstrom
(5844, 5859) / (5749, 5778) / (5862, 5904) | -1.4 Angstrom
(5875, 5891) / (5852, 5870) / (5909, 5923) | 1.4 Angstrom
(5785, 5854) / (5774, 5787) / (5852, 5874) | -2.6 Angstrom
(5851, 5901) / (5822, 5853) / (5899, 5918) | 2.3 Angstrom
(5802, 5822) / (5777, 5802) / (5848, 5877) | -1.7 Angstrom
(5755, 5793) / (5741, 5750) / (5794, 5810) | 0.7 Angstrom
